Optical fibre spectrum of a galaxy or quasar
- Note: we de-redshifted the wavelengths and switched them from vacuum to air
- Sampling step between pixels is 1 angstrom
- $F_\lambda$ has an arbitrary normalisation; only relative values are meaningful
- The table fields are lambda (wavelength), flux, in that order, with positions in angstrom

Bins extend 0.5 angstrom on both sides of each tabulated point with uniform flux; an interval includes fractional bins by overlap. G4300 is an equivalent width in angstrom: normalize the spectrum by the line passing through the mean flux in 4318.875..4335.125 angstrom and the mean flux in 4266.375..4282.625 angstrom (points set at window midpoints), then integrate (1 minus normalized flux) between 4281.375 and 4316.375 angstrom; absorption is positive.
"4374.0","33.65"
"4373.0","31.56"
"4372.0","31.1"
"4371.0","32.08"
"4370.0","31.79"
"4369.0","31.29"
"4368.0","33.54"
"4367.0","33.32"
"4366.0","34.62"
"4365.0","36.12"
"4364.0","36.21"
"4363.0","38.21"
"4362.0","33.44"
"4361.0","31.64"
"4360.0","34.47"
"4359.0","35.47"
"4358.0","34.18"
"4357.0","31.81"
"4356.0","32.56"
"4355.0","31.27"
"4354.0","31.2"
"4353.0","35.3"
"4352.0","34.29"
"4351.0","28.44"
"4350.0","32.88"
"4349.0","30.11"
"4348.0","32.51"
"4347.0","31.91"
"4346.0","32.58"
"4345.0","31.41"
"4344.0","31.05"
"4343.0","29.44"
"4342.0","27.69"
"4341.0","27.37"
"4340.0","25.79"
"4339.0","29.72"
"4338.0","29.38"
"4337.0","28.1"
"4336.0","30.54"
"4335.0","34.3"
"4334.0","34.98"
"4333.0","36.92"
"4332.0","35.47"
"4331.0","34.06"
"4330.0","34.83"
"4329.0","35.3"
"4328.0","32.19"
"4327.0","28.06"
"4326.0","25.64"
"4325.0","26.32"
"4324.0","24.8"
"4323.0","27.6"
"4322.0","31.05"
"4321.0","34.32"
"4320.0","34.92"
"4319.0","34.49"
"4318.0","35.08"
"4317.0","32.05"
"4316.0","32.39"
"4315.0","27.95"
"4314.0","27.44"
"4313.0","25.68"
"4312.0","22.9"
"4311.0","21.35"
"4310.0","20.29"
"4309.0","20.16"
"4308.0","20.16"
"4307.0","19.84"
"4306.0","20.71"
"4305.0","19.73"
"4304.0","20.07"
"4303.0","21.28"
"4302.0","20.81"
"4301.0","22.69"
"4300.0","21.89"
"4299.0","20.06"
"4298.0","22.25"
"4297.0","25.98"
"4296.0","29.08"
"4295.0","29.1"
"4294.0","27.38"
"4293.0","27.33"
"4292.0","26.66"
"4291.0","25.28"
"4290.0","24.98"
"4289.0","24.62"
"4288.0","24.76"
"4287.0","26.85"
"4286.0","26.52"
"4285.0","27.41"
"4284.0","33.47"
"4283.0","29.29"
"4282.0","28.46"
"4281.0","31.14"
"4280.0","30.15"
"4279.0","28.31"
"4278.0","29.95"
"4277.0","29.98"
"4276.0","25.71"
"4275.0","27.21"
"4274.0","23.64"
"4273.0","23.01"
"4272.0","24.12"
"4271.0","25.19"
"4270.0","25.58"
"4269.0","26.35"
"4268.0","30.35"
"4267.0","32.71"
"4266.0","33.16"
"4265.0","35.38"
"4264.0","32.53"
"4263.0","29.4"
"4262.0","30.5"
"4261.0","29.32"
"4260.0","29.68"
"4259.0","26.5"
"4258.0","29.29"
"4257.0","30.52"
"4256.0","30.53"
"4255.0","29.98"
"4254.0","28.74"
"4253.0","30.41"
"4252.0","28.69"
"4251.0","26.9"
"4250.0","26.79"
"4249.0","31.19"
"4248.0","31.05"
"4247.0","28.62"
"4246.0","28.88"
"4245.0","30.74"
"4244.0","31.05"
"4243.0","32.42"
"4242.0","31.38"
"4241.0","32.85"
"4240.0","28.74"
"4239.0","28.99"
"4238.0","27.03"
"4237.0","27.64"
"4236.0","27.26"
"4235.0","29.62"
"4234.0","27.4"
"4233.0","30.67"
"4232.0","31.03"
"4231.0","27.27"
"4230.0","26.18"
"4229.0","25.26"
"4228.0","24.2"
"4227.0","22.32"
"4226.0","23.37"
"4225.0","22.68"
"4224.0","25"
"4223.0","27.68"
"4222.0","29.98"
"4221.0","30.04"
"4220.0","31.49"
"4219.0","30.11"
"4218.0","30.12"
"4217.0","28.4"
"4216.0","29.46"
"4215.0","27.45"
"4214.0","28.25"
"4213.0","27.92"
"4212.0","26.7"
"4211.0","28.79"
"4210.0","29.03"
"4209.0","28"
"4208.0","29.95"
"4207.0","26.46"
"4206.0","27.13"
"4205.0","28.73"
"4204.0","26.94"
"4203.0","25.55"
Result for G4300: 5.77 angstrom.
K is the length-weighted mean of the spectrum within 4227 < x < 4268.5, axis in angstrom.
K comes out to 29.4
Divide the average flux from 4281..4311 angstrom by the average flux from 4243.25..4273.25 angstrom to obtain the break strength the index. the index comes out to 0.8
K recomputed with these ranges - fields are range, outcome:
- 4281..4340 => 27.5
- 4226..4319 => 27.4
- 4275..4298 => 27.7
